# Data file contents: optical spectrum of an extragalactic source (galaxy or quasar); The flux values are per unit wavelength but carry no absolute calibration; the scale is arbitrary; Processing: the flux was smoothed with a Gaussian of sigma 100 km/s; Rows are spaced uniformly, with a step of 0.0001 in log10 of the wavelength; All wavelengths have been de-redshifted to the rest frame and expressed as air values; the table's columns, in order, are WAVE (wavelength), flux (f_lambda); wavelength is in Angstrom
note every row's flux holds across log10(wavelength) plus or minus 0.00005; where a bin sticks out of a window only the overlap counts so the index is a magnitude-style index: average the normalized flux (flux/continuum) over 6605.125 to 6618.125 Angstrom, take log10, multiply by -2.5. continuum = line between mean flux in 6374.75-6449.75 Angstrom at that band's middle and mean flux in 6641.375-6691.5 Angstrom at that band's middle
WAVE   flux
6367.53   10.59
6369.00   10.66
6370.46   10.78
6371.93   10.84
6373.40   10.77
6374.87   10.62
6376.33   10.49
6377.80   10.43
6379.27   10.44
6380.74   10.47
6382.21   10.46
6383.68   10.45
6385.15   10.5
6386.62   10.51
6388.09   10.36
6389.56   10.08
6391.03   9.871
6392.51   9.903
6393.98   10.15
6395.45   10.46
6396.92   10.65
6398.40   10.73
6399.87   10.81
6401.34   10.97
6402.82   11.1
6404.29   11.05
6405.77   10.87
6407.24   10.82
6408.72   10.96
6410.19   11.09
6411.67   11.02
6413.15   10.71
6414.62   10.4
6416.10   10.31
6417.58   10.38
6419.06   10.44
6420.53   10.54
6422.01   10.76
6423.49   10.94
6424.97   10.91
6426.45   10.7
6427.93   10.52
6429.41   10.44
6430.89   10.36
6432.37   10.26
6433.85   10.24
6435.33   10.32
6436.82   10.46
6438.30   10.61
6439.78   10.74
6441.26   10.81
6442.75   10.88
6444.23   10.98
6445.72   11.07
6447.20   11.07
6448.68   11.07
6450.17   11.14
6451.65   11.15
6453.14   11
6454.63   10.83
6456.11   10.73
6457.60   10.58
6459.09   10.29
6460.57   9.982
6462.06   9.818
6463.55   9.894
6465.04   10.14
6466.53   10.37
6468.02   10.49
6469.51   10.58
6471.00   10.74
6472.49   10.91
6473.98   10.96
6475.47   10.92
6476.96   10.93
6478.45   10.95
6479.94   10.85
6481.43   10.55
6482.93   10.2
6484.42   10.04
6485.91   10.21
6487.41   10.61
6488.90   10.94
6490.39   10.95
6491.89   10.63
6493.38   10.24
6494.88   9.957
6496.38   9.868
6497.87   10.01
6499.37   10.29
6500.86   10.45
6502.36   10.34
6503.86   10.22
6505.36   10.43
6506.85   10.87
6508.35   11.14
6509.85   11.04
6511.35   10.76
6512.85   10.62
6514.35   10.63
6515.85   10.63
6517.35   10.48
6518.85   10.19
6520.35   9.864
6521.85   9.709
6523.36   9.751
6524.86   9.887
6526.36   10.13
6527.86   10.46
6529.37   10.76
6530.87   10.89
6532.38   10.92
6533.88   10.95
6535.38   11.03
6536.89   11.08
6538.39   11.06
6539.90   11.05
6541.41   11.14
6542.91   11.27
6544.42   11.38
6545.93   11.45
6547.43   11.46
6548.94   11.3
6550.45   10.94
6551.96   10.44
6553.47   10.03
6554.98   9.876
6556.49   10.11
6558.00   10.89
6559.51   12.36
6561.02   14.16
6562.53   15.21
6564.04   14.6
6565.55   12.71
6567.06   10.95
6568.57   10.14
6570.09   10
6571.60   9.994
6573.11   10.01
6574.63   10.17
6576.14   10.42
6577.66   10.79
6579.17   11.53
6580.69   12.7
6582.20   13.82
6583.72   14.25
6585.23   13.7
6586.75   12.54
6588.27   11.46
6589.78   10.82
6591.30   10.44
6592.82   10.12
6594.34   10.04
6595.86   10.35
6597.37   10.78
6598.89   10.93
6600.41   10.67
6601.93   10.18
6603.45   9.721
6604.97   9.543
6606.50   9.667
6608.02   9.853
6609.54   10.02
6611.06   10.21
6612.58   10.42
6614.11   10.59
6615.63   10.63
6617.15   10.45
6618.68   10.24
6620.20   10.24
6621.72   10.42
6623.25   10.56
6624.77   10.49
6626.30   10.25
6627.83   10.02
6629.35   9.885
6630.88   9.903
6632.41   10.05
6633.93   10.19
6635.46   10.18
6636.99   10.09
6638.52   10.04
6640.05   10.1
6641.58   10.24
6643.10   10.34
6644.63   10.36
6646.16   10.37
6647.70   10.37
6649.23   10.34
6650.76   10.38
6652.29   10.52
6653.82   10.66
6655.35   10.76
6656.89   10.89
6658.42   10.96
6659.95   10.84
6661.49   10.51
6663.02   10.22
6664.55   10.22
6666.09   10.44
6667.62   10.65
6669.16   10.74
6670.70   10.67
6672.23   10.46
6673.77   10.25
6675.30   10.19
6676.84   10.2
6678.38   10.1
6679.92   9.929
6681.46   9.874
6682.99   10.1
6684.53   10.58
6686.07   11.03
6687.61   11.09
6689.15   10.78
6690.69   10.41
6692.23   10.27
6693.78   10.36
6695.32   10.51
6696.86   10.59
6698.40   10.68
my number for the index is 0.03 mag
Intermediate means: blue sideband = 10.6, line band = 10.2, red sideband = 10.5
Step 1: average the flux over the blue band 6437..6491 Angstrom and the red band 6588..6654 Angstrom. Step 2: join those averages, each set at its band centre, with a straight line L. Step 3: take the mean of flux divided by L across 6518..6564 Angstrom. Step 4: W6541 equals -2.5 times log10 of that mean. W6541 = -0.06 mag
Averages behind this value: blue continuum 10.7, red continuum 10.3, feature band 11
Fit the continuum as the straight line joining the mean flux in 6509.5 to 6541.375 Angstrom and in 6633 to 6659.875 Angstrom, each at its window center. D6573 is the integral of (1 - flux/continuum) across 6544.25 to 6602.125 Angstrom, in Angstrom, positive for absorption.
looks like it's -4.8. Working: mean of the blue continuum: 10.6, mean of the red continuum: 10.4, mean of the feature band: 11.4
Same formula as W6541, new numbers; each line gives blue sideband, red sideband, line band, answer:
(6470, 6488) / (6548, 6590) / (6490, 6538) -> 0.06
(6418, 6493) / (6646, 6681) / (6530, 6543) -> -0.05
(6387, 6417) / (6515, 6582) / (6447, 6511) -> 0.03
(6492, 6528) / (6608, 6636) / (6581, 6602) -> -0.12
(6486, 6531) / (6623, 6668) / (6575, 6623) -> -0.05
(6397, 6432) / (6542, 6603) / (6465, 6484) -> 0.03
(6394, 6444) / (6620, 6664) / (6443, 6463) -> -0.01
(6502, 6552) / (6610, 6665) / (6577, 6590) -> -0.18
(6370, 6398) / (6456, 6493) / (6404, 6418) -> -0.03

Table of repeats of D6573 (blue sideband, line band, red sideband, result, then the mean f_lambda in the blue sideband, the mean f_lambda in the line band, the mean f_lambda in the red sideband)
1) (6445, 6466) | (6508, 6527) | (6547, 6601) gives 1.17 Angstrom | 10.6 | 10.4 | 11.4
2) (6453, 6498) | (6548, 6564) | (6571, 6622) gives -1.43 Angstrom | 10.5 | 11.7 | 10.8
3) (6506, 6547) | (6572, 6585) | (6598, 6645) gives -1.63 Angstrom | 10.7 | 11.7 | 10.2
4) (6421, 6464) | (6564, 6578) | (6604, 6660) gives -0.53 Angstrom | 10.6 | 10.8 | 10.3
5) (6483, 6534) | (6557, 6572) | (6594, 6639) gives -2.61 Angstrom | 10.4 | 12.1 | 10.2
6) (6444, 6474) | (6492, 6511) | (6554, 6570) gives 1.32 Angstrom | 10.6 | 10.4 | 12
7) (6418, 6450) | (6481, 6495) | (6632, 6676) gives 0.22 Angstrom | 10.7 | 10.4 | 10.4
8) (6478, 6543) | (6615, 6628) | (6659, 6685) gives 0.04 Angstrom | 10.5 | 10.4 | 10.4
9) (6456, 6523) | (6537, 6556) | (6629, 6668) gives -0.94 Angstrom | 10.5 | 10.9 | 10.4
